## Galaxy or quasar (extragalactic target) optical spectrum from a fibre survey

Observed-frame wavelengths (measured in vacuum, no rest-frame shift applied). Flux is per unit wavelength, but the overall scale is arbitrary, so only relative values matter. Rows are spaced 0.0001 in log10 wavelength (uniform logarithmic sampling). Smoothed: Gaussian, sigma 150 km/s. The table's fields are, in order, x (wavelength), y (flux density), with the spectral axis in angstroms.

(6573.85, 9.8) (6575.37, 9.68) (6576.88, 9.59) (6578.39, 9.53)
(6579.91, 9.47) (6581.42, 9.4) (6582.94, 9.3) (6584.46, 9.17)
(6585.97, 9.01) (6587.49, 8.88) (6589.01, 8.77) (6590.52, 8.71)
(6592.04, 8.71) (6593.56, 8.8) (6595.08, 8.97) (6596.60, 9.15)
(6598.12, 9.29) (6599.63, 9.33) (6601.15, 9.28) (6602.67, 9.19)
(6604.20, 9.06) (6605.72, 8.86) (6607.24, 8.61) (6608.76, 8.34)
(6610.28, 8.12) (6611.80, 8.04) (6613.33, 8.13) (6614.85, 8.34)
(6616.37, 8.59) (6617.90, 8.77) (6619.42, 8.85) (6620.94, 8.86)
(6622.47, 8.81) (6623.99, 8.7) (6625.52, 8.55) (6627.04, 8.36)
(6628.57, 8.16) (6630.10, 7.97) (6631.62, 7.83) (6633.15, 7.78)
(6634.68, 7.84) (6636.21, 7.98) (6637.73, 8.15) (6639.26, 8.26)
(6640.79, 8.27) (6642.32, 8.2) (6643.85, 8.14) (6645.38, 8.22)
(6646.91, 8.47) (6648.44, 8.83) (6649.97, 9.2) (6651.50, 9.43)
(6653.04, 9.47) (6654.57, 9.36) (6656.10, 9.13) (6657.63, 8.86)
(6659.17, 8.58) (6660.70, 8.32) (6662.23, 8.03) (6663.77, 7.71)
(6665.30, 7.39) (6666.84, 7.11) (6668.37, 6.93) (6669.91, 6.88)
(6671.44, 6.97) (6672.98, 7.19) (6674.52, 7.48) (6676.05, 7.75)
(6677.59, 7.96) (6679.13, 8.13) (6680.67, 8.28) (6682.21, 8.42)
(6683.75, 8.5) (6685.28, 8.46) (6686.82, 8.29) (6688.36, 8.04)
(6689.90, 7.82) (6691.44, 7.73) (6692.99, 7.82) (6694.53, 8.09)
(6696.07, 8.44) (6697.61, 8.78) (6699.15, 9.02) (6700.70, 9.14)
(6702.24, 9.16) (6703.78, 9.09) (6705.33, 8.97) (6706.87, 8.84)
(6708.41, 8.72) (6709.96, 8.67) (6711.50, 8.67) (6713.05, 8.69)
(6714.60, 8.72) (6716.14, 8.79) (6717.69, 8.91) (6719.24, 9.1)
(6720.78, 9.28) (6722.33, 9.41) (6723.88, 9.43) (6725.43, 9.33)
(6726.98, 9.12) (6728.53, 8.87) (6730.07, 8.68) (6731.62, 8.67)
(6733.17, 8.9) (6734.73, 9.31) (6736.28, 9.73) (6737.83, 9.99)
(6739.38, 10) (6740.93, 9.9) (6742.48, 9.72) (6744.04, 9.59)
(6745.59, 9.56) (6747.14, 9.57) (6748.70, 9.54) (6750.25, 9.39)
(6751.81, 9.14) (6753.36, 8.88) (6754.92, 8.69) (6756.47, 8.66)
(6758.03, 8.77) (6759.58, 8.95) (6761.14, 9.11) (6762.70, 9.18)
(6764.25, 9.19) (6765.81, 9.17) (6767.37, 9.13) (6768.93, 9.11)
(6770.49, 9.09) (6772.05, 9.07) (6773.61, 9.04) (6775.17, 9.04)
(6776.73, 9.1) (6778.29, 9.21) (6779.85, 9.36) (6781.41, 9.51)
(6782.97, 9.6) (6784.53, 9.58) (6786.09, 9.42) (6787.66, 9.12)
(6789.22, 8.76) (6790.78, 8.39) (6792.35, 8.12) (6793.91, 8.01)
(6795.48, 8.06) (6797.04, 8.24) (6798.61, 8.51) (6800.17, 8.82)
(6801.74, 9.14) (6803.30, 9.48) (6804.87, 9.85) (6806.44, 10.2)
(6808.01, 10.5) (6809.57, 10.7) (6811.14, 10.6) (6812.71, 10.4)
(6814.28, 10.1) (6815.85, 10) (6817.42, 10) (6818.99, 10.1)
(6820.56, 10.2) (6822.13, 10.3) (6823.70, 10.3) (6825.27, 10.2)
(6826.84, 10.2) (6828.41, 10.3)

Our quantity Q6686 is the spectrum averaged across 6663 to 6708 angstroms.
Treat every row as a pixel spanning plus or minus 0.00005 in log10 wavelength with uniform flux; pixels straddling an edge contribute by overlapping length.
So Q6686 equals 8.09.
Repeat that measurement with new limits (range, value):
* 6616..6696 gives 8.21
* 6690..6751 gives 9.05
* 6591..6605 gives 9.07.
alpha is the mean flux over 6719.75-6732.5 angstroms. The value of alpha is 9.1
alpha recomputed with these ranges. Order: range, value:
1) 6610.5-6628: 8.53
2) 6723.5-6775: 9.22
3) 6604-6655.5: 8.48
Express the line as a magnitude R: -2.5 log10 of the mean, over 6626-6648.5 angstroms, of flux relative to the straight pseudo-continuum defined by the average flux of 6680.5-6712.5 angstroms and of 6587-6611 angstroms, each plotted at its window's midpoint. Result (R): 0.08 mag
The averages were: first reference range 8.88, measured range 8.15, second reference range 8.53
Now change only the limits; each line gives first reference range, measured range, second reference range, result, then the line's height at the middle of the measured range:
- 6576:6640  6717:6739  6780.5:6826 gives 0.00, 9.21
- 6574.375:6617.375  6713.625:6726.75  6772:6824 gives 0.02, 9.25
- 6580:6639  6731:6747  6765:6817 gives -0.05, 9.11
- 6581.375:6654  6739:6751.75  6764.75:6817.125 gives -0.06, 9.12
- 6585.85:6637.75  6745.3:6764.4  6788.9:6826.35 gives 0.02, 9.3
